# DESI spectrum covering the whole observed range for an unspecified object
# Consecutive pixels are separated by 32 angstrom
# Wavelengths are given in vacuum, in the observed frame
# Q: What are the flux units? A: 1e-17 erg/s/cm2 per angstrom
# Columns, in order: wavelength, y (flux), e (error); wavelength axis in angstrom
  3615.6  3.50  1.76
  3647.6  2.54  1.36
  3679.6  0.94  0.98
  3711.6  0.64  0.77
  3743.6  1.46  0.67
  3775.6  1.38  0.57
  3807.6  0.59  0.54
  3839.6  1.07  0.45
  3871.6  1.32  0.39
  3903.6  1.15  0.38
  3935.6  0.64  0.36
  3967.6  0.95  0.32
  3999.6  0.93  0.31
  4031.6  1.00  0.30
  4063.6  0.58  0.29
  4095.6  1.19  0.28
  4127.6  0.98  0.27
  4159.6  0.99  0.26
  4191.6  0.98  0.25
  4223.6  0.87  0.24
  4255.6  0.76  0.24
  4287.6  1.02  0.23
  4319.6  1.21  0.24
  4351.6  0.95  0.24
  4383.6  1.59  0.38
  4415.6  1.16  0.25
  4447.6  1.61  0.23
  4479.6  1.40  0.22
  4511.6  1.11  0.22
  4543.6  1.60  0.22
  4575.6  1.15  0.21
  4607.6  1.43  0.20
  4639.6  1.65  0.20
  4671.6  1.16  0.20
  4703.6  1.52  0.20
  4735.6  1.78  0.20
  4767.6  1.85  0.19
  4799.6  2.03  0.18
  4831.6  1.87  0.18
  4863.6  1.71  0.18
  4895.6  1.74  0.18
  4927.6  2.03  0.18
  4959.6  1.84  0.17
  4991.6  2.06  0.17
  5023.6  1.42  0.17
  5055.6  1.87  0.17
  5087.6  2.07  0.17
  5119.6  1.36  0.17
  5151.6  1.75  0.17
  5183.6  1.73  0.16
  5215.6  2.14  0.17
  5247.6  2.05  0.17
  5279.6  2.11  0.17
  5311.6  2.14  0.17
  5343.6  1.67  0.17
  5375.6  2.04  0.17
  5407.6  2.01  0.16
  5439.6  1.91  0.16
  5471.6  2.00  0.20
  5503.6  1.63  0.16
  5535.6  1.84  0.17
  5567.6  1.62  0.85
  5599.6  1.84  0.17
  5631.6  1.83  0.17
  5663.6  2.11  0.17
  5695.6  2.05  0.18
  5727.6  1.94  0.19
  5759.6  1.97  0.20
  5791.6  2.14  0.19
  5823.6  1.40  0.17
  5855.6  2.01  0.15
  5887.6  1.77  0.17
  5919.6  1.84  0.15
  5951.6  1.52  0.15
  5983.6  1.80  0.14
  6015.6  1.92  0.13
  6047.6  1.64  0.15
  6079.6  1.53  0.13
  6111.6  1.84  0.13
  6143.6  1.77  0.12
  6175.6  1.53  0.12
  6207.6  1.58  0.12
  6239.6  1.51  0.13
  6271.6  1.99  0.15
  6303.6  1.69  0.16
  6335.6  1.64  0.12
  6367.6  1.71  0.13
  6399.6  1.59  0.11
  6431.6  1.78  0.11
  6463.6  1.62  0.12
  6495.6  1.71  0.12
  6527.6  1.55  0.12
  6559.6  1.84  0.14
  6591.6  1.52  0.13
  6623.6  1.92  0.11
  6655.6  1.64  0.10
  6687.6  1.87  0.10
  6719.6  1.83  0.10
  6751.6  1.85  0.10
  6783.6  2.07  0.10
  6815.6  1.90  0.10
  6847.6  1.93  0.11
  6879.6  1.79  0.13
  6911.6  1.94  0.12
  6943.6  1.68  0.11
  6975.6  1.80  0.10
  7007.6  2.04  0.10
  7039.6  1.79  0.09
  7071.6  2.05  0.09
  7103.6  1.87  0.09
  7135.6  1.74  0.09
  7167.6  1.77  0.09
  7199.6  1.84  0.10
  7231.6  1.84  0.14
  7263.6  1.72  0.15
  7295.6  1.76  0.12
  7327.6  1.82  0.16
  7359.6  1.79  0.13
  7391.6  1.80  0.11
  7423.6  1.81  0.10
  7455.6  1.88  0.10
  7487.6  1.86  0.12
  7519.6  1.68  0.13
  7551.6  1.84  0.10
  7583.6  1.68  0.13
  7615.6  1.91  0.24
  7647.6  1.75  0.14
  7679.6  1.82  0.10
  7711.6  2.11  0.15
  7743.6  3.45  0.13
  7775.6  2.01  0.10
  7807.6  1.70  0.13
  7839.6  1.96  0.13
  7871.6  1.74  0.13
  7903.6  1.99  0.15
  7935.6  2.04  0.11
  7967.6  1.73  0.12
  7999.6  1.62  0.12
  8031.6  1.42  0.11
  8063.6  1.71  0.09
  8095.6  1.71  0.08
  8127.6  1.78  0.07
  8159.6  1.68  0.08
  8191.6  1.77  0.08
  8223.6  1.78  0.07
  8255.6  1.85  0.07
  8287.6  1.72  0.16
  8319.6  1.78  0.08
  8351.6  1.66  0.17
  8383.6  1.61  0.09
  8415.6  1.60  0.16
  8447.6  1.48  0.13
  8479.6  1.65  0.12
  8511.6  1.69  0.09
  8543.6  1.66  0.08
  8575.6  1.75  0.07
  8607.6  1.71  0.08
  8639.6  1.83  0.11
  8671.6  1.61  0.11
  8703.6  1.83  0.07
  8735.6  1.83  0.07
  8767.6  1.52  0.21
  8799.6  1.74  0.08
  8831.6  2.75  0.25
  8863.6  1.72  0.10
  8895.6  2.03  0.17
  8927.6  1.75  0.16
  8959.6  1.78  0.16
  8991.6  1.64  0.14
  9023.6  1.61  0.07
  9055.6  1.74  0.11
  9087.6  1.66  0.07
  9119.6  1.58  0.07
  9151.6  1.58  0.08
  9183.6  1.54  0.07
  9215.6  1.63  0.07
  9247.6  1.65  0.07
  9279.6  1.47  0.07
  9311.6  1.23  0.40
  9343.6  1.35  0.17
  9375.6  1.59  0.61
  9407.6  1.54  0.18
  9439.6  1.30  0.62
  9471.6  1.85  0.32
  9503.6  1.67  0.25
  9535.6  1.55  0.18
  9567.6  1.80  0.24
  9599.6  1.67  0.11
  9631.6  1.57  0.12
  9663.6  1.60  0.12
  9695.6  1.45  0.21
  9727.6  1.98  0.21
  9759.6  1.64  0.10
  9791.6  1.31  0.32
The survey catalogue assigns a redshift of 0.178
